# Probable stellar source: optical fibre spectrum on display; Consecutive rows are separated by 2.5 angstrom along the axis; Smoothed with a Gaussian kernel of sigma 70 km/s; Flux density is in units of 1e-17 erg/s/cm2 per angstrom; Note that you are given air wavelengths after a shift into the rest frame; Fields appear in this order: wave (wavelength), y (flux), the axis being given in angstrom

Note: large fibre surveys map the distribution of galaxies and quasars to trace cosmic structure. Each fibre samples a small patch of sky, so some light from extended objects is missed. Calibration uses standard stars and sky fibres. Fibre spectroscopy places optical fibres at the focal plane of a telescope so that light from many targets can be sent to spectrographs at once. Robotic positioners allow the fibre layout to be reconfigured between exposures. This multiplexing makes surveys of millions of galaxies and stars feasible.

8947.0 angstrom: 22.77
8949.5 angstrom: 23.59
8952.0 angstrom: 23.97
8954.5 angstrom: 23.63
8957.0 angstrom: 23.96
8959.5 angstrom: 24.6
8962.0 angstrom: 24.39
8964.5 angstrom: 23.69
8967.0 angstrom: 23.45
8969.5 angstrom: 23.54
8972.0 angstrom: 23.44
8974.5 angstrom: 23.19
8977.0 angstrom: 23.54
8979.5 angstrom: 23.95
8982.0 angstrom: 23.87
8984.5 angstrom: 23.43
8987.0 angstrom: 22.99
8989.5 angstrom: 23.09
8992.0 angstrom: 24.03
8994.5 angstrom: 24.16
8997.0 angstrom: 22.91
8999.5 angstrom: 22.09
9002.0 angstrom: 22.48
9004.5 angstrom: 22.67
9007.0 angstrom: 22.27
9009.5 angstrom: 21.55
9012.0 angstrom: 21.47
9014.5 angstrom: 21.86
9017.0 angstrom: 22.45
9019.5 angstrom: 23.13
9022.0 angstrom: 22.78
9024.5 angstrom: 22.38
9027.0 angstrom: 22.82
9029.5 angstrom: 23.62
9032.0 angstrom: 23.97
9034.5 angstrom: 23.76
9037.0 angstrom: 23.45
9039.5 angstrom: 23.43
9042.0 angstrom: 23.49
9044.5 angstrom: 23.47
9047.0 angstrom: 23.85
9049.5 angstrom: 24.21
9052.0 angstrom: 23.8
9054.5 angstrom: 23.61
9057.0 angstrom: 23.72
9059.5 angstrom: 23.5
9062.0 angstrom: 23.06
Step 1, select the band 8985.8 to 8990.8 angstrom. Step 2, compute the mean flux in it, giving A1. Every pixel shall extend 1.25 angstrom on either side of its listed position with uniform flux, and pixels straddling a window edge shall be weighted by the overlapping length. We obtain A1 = 23.1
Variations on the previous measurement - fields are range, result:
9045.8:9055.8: 23.9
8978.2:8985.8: 23.7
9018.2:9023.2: 23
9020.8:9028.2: 22.7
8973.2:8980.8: 23.6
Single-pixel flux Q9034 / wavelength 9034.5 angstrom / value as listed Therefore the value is 23.76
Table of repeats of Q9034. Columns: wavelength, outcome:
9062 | 23.06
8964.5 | 23.69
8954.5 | 23.63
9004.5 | 22.67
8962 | 24.39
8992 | 24.03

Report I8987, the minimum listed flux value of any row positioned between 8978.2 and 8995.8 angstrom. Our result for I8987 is 22.99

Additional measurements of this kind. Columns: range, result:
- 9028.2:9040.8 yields 23.43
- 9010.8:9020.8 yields 21.47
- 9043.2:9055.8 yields 23.47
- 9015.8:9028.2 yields 22.38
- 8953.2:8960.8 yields 23.63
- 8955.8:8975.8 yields 23.19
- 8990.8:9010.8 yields 21.55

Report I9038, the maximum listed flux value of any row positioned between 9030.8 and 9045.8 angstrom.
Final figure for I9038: 23.97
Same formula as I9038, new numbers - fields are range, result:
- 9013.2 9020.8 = 23.13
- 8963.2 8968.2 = 23.69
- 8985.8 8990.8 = 23.09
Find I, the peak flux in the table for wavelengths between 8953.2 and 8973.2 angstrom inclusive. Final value 24.6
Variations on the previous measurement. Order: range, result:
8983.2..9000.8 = 24.16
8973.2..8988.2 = 23.95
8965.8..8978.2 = 23.54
